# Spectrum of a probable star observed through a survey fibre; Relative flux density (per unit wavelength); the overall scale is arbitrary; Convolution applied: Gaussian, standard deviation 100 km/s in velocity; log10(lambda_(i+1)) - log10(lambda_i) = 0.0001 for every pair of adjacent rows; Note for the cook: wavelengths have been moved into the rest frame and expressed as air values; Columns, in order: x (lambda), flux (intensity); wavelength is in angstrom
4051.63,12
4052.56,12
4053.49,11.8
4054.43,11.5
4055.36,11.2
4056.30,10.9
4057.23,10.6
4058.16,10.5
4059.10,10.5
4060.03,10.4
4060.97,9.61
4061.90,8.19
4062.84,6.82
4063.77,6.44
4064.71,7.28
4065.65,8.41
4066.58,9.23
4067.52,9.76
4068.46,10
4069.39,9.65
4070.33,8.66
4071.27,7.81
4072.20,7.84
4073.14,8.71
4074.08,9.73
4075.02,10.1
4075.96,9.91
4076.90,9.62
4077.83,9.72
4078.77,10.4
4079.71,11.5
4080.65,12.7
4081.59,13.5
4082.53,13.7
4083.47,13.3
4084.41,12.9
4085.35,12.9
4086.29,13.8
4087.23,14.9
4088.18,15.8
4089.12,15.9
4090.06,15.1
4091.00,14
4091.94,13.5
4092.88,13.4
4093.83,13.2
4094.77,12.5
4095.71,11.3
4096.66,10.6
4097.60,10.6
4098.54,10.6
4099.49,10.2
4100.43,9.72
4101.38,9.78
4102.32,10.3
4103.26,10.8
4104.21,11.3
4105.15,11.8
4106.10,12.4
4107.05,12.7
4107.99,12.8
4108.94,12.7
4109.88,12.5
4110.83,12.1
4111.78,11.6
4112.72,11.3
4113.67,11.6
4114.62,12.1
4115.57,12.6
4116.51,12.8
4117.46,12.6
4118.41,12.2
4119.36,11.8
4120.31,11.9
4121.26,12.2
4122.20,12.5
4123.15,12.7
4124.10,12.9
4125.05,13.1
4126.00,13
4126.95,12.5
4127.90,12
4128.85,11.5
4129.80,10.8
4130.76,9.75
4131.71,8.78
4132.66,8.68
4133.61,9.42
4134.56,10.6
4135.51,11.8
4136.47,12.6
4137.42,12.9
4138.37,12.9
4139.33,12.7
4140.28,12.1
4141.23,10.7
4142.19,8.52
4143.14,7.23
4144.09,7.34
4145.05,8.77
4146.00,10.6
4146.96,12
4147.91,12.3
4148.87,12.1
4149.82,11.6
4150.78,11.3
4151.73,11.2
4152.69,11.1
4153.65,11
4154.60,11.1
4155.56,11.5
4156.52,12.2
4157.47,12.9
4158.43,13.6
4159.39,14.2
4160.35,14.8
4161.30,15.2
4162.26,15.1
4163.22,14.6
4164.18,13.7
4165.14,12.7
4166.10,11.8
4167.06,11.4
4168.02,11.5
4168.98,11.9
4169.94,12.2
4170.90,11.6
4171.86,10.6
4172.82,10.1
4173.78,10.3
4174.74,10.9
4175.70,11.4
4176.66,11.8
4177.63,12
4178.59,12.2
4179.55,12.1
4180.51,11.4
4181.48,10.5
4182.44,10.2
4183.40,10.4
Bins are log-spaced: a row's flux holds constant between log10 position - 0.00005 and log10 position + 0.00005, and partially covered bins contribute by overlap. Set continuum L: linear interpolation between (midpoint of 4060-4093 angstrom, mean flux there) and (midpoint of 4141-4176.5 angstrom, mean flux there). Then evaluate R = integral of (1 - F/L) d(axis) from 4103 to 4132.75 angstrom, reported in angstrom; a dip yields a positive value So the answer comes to -1.61 angstrom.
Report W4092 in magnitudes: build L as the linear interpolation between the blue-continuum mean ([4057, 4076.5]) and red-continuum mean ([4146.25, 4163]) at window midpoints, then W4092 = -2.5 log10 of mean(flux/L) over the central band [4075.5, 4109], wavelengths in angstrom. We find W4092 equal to -0.213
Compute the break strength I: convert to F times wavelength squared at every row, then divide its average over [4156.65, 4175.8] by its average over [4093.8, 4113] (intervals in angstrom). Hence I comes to 1.1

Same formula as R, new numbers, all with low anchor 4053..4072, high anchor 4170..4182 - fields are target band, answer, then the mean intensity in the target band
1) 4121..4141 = -2.1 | 11.7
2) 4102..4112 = -1.8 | 11.9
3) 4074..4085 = -2.0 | 11.5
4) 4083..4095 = -5.0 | 14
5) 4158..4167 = -2.3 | 13.8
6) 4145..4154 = -0.4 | 11.3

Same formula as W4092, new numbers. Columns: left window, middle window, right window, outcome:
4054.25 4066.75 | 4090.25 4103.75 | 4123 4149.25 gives -0.14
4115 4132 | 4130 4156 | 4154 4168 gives 0.17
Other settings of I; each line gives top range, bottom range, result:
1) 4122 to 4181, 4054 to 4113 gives 1.08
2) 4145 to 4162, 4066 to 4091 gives 1.10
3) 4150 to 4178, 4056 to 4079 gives 1.39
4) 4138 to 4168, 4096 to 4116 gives 1.06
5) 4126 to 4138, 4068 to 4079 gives 1.22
